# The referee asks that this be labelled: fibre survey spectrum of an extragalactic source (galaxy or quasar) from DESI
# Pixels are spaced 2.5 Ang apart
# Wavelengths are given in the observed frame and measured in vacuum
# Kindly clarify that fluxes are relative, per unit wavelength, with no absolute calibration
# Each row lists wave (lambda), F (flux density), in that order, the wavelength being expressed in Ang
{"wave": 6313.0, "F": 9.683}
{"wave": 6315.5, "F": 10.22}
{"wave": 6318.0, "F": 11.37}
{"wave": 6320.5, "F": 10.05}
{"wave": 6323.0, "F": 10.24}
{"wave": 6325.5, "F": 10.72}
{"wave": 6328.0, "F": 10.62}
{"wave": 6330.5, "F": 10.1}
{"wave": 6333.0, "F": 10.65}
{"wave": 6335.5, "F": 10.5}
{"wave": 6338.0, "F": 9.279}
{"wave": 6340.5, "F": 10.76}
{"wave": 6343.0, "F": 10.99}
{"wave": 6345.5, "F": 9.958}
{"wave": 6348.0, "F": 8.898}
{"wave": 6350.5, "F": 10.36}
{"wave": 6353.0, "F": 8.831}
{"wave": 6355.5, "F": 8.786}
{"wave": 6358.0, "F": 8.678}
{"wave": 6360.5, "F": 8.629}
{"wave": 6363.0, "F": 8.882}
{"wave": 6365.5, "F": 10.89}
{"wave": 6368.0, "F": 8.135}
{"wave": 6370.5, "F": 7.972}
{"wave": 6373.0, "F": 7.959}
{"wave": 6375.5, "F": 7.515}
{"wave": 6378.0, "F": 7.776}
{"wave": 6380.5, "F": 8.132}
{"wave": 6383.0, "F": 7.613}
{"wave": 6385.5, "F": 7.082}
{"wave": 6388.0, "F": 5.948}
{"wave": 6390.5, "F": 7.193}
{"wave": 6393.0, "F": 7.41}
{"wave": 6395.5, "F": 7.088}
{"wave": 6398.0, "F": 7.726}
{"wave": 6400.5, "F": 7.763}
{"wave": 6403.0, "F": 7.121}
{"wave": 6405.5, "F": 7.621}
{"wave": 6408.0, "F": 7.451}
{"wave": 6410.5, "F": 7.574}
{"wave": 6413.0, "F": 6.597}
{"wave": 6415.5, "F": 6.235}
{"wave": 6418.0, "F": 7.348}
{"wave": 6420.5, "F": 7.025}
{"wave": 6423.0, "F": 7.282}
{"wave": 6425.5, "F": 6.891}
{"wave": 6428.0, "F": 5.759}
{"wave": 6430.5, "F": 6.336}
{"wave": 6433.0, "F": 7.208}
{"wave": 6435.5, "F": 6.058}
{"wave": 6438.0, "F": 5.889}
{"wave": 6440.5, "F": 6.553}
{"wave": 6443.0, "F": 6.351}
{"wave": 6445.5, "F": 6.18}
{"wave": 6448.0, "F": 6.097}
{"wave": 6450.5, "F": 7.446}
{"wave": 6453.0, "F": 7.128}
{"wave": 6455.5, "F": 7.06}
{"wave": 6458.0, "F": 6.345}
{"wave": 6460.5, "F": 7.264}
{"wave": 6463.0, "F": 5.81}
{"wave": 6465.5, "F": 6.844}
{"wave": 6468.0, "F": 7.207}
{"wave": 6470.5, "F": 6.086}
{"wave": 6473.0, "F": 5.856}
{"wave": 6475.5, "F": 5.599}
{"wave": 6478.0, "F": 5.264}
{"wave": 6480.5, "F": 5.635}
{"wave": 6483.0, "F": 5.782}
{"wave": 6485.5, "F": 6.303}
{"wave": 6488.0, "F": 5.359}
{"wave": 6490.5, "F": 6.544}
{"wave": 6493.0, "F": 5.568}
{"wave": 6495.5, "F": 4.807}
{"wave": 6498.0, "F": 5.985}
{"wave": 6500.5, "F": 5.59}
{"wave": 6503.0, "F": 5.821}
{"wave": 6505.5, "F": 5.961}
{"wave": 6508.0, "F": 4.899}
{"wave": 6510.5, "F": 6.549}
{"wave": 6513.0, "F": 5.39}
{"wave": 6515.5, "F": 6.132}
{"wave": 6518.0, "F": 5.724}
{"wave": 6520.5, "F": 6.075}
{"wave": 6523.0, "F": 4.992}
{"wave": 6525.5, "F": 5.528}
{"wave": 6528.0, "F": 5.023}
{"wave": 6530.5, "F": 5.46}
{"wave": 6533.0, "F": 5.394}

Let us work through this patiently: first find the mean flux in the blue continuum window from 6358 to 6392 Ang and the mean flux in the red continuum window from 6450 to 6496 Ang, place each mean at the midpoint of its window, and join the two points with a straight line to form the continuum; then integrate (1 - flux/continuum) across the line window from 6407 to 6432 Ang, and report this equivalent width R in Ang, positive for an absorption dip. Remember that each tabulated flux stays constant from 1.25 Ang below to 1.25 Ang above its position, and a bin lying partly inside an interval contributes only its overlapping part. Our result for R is 1.2 Ang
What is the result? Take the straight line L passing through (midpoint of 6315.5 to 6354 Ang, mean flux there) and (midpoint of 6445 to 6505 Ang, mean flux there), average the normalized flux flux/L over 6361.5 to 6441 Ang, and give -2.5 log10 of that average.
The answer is 0.14 mag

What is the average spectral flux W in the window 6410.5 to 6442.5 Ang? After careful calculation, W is 6.63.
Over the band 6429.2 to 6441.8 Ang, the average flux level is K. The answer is 6.41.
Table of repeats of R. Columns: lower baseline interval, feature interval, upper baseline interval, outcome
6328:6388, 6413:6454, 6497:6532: 4.3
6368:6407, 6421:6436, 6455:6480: 0.5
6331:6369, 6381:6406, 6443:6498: 3.3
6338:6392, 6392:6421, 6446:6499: 1.6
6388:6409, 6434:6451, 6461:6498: 0.6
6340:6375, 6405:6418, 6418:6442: 0.3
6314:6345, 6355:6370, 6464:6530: 0.9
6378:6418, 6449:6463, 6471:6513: -1.4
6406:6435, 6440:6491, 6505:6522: 0.4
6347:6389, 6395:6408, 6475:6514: 0.3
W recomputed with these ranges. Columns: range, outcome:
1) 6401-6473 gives 6.74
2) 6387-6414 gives 7.24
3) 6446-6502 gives 6.16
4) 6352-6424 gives 7.73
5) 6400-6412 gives 7.47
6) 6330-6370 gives 9.61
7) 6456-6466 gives 6.58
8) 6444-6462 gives 6.77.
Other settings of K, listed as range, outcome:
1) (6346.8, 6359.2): 9.11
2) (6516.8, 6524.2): 5.6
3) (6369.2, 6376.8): 7.82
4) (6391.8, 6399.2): 7.41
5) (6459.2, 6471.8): 6.64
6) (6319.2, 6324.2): 10.2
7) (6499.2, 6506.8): 5.79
